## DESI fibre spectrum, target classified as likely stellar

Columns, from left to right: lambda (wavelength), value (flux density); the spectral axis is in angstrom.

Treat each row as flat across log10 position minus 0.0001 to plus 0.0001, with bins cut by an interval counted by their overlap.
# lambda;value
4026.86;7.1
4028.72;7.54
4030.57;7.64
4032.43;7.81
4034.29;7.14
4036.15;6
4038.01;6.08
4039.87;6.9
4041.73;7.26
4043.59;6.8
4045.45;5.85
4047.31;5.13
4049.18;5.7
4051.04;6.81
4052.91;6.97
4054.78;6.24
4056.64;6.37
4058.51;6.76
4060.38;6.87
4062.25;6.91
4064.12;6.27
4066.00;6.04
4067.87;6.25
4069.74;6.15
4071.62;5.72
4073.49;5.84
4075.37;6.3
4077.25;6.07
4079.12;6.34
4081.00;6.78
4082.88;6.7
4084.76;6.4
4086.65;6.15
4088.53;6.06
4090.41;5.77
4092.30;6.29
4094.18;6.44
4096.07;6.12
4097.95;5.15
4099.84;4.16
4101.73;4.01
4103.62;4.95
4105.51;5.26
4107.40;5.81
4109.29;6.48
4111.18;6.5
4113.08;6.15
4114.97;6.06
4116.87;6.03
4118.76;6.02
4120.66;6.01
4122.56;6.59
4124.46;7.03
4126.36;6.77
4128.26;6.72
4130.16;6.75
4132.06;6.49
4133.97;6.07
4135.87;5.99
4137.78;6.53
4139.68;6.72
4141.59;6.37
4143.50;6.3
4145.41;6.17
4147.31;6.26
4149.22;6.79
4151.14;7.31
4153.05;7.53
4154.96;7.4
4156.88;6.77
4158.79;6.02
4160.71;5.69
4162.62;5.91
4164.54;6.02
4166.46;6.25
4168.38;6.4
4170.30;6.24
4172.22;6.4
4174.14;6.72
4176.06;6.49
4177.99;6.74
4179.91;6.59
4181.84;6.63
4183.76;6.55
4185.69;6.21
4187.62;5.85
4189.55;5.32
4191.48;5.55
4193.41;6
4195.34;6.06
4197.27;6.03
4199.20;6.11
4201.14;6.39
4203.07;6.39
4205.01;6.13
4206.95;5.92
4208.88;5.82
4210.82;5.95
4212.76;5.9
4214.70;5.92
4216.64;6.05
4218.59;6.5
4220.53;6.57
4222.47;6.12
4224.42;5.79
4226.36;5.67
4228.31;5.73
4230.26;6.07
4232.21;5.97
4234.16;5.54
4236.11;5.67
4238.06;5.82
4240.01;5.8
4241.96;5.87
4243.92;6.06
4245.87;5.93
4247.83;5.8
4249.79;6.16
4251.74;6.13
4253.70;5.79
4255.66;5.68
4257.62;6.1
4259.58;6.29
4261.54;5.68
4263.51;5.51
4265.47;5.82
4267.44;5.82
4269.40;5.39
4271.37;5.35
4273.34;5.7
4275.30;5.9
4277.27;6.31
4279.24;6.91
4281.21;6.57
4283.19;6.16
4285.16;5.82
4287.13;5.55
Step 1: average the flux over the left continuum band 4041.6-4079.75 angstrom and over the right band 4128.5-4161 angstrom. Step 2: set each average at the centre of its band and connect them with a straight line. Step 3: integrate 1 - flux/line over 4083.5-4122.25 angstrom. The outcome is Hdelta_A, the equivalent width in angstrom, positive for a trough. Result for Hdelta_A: 3.7 angstrom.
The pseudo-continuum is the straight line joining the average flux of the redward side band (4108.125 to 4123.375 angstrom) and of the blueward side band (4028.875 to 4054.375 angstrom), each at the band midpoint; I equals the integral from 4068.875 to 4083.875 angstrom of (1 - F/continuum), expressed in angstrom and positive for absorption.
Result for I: 0.5 angstrom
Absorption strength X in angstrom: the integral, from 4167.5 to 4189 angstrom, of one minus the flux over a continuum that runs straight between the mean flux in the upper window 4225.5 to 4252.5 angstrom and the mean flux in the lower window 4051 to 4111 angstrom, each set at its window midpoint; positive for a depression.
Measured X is -1.7 angstrom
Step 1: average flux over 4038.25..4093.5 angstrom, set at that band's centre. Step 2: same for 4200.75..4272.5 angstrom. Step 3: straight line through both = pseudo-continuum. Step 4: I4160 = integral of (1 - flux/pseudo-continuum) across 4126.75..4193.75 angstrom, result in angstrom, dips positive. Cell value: -3.2 angstrom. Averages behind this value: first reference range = 6.33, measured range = 6.4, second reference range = 5.92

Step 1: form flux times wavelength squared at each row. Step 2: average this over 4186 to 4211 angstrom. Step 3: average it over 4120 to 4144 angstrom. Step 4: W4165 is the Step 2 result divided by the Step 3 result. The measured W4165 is 0.95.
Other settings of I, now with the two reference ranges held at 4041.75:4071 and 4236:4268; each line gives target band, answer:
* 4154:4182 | -1.5 angstrom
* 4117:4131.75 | -0.8 angstrom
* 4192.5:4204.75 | -0.3 angstrom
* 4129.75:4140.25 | -0.4 angstrom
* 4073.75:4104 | 2.0 angstrom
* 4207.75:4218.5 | 0.0 angstrom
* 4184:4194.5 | 0.3 angstrom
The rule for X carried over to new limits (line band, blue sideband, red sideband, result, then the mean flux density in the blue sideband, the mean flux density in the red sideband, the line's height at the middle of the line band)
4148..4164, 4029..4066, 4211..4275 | -1.15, 6.61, 5.88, 6.2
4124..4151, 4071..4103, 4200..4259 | -2.69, 5.89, 5.98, 5.92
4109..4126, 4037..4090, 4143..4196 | 0.07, 6.34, 6.36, 6.35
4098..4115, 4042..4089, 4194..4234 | 2.18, 6.32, 6.04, 6.24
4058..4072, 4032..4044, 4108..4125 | 0.53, 6.82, 6.29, 6.64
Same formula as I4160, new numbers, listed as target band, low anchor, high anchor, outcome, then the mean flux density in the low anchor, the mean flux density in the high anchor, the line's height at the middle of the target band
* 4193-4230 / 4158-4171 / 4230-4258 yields -0.6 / 6.07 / 5.88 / 5.96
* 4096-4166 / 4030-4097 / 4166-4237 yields 0.8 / 6.41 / 6.11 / 6.26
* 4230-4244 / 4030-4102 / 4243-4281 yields 0.3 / 6.27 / 5.93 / 5.97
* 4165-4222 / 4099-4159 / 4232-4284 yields -1.0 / 6.26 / 5.91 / 6.09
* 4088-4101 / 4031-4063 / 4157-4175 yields 1.5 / 6.58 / 6.21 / 6.43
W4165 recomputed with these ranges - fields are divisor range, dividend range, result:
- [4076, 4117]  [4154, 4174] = 1.11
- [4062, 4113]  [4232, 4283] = 1.08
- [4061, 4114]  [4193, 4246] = 1.07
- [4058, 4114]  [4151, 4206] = 1.10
